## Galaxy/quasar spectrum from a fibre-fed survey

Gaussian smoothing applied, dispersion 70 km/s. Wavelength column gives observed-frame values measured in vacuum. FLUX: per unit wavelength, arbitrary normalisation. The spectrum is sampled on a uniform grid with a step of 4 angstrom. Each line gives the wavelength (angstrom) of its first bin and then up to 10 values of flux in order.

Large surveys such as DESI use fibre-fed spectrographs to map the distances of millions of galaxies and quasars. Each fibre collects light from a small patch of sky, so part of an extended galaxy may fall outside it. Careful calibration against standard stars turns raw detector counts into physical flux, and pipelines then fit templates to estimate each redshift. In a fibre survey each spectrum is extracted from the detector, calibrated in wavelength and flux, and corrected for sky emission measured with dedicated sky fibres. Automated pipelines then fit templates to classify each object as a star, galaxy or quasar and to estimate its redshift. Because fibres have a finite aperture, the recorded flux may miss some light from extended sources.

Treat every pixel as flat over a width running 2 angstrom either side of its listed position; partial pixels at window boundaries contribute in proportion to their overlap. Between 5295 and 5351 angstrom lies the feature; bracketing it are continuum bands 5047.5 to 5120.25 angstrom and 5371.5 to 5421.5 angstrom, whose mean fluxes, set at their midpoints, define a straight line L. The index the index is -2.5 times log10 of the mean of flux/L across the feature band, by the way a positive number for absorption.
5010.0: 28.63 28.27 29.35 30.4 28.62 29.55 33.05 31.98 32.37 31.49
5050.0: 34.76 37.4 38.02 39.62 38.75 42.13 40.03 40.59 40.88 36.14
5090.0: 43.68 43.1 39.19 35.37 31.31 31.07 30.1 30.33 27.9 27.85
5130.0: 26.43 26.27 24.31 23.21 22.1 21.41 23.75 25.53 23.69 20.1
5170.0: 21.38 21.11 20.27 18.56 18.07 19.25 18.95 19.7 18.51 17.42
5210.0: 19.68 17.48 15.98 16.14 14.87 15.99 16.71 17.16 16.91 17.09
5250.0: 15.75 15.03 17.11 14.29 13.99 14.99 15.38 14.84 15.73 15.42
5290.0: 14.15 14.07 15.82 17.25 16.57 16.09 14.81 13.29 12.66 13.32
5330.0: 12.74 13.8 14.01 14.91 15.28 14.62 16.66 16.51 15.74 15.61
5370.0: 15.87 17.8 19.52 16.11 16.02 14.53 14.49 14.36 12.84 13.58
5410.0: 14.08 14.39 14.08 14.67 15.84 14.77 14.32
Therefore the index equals 0.36 mag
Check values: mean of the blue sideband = 37.3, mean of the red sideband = 15.1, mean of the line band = 14.6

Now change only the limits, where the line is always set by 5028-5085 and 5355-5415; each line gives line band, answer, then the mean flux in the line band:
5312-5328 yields 0.405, 13.5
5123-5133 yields 0.176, 27.1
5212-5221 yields 0.493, 16.7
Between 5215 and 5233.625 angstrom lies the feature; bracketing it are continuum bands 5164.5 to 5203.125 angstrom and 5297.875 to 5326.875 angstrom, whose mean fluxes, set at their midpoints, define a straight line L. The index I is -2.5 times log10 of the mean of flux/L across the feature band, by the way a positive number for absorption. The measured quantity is 0.14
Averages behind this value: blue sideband 19.6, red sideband 15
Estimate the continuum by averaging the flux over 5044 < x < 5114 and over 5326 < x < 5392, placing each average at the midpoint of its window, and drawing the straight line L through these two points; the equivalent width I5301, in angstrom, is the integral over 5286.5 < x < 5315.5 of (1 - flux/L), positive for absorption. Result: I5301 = 6.5 angstrom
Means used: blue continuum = 37.6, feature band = 15.5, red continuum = 15.5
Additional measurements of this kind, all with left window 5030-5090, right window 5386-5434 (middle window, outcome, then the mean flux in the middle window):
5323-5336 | 4.2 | 13.2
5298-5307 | 1.9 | 16.7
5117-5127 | 1.3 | 28.6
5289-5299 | 3.3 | 14.6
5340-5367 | 3.6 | 15.6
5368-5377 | -0.2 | 17.1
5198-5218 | 6.7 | 18.2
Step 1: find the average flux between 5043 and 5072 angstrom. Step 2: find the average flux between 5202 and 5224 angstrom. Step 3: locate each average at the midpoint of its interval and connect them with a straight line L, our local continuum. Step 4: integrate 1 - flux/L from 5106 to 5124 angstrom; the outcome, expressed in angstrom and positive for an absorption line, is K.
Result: 0.0 angstrom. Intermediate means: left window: 37.3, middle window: 30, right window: 17.4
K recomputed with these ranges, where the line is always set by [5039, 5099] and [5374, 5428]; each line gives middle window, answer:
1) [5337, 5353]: 3.5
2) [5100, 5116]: 1.7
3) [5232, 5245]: 4.7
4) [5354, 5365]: 1.1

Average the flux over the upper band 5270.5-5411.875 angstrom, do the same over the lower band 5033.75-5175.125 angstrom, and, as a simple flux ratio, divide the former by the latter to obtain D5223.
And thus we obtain 0.5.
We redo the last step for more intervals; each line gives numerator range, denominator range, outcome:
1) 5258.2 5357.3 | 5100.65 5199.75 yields 0.61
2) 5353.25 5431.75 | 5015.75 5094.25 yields 0.43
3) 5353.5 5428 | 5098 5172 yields 0.58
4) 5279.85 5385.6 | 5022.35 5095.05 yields 0.42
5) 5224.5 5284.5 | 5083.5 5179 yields 0.56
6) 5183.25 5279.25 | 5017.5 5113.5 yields 0.47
